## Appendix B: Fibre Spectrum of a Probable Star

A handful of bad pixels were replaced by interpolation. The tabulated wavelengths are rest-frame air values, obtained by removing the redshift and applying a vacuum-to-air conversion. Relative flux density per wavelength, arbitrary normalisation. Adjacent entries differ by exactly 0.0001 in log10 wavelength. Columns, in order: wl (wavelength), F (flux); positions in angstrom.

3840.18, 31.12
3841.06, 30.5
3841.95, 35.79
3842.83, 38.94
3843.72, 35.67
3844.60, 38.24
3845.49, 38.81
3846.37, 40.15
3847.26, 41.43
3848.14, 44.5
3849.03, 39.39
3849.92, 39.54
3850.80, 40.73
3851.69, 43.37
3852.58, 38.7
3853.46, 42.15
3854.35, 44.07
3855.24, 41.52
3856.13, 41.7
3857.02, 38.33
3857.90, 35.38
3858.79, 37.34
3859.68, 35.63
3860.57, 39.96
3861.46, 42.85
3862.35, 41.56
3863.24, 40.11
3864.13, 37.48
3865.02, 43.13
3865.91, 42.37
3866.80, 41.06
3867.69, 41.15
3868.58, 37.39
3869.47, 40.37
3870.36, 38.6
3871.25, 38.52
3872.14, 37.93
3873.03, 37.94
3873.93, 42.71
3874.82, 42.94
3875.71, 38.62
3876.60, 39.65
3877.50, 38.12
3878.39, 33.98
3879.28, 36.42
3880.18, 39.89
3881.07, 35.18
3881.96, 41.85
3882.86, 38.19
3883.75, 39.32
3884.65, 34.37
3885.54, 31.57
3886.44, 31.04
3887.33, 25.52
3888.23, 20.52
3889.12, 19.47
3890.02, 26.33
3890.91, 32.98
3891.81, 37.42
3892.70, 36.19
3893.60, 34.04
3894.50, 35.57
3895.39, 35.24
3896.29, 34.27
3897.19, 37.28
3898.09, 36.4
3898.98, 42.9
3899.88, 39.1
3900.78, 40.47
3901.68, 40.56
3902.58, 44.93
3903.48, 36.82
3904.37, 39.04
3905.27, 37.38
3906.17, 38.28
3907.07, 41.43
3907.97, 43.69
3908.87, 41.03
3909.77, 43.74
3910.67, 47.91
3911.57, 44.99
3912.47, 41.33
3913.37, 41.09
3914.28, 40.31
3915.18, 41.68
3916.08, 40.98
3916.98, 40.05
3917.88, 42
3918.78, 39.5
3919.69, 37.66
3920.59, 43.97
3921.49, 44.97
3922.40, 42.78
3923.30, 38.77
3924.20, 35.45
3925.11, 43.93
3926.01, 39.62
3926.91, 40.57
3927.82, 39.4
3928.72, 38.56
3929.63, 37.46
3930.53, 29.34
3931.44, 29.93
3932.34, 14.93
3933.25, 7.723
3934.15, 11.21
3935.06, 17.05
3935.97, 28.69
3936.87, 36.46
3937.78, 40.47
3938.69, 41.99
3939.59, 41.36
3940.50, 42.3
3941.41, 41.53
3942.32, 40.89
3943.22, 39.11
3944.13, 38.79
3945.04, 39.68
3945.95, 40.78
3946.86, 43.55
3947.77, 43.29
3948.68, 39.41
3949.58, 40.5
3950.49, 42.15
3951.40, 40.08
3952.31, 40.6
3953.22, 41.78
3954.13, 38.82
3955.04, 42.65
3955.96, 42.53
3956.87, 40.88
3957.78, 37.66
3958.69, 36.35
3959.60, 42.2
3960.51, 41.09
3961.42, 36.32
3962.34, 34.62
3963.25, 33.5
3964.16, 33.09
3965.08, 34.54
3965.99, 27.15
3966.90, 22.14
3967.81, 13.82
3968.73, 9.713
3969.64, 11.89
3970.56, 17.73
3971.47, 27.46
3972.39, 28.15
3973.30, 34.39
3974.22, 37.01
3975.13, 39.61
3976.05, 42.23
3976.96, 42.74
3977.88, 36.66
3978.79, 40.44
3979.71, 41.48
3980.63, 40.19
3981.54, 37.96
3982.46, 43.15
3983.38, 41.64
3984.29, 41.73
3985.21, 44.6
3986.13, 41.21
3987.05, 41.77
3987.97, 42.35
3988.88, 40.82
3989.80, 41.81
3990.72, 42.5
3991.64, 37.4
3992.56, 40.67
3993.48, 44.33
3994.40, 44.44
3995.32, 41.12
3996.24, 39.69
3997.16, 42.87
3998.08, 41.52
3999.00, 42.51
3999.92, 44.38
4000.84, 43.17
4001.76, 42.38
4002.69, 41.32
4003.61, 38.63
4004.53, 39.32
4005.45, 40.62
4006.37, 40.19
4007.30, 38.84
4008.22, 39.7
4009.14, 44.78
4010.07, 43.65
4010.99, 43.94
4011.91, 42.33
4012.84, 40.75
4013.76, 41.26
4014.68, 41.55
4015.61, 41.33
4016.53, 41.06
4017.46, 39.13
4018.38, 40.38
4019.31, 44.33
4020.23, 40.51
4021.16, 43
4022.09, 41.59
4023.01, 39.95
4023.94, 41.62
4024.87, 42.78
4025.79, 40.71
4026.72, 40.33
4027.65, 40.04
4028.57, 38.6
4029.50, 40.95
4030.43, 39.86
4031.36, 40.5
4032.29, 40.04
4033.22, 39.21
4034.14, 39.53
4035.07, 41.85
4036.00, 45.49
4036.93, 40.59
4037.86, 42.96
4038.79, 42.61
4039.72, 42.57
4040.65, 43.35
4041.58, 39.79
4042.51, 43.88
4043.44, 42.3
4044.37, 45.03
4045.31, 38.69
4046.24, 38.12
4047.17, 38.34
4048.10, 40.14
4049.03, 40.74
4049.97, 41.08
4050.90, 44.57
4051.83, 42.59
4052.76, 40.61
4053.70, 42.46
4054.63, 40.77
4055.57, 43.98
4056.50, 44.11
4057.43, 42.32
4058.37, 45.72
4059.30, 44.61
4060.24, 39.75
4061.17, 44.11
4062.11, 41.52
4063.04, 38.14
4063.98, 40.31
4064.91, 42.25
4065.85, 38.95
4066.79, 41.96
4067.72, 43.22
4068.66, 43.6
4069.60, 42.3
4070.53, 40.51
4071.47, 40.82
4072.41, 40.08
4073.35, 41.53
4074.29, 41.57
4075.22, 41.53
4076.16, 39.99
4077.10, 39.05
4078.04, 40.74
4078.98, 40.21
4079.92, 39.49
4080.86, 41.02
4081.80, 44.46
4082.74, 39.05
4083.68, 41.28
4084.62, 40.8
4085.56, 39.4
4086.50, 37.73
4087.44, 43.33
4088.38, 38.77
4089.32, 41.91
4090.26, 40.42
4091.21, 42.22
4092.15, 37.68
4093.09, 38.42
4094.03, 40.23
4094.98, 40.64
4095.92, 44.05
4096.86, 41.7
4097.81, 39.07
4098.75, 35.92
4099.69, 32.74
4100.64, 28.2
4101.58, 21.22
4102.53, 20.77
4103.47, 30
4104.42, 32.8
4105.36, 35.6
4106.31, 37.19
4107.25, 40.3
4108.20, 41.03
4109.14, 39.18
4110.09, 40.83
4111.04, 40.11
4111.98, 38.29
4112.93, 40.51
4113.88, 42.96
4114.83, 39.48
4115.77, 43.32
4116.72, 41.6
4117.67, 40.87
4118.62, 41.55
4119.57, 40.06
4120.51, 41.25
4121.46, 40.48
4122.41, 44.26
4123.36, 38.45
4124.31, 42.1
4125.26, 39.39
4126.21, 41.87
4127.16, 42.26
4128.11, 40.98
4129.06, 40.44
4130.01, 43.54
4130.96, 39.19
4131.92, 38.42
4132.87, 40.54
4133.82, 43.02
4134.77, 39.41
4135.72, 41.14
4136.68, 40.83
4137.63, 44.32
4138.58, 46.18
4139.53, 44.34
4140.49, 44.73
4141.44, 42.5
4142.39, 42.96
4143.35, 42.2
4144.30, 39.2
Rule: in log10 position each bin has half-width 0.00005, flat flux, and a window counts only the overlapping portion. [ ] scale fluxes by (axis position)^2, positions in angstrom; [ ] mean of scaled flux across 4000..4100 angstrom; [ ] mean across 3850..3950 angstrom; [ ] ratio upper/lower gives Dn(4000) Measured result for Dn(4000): 1.17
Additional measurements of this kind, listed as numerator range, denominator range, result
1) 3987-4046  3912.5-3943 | 1.20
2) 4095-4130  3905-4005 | 1.10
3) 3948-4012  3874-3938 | 1.09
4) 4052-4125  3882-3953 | 1.17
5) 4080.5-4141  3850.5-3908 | 1.18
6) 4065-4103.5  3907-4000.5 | 1.11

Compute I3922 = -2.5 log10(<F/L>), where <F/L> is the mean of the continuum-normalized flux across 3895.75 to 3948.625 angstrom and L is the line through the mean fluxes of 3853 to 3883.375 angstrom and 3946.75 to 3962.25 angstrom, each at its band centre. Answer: 0.05 mag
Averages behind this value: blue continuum 39.5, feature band 38.1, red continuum 40.4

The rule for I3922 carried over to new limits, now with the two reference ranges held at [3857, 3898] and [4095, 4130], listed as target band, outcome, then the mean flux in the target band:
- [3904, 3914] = -0.136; 41.8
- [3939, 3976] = 0.050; 35.6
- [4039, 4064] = -0.106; 41.9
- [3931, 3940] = 0.347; 26.9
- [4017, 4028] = -0.095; 41.2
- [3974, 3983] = -0.079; 40.2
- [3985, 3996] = -0.118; 41.8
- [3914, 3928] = -0.106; 40.8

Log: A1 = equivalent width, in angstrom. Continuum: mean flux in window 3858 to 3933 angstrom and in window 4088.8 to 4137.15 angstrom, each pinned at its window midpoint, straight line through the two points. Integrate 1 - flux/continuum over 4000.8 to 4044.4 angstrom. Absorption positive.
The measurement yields -3.2 angstrom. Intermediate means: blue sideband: 37.9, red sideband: 39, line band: 41.4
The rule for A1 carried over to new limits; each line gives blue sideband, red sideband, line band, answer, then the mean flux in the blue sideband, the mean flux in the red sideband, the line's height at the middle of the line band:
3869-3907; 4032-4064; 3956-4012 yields 2.8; 36.4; 41.8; 39.7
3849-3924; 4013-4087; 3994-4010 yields -0.4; 38.7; 41.3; 40.5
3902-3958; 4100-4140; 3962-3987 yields 3.4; 38.5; 39.2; 38.7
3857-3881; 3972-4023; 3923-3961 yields 3.2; 39.2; 41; 40.2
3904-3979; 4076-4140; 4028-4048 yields -1.5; 36.4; 39.5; 38.2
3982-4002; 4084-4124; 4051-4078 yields -1.3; 42.1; 38.5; 39.8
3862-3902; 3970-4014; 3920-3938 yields 2.4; 36.8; 40.1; 38.2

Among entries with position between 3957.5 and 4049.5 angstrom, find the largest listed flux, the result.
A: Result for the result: 45.49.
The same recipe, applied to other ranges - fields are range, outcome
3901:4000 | 47.91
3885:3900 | 42.9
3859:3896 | 43.13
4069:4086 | 44.46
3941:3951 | 43.55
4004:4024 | 44.78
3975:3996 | 44.6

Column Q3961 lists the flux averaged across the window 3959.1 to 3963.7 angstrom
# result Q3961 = 37.5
